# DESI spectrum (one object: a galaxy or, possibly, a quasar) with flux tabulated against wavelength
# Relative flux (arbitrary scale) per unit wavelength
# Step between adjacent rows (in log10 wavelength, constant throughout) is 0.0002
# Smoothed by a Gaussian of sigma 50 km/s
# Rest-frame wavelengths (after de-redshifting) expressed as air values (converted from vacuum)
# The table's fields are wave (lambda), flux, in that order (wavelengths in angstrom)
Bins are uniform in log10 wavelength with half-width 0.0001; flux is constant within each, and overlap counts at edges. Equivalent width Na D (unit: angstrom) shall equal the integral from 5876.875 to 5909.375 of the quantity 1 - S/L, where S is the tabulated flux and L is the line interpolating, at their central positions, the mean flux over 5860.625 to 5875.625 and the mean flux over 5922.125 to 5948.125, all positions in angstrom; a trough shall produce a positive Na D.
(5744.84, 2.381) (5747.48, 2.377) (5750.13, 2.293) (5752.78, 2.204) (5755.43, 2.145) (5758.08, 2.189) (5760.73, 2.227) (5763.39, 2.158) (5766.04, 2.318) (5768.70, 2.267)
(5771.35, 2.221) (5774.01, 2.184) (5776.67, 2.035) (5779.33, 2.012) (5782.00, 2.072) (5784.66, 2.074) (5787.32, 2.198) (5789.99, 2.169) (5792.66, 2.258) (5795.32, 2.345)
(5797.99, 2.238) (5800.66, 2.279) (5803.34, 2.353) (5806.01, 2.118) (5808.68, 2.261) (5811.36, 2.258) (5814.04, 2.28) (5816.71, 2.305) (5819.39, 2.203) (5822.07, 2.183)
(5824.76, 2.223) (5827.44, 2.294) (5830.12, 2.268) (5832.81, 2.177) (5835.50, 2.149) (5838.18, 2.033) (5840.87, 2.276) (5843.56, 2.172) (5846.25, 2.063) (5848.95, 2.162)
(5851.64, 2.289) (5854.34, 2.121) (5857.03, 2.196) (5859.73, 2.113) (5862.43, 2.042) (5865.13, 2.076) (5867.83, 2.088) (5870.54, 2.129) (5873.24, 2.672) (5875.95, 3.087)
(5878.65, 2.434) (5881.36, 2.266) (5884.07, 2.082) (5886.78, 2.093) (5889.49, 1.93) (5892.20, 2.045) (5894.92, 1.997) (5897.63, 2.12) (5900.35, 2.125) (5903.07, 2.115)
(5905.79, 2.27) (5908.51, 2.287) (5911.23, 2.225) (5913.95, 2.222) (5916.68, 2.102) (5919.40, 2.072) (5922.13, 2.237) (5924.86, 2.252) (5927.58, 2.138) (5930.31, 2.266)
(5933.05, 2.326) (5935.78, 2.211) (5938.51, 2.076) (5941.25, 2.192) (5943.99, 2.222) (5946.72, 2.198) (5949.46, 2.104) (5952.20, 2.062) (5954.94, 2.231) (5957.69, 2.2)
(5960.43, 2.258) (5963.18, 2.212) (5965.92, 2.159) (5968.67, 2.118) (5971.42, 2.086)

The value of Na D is 1.2 angstrom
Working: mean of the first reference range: 2.26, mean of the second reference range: 2.21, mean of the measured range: 2.16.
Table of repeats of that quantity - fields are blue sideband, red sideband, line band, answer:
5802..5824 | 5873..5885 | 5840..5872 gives 3.59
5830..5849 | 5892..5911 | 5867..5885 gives -2.17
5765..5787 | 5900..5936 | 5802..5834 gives -1.17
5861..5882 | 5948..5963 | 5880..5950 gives 2.99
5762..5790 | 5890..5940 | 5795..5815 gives -0.97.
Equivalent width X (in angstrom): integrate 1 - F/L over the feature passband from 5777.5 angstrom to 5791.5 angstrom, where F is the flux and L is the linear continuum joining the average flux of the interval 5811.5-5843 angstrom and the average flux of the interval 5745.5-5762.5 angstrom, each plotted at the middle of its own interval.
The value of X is 0.8 angstrom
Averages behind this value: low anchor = 2.24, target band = 2.1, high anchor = 2.22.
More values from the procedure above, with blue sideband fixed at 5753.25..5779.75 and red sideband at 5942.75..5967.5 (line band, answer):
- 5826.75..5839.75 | 0.0 angstrom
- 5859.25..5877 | -1.1 angstrom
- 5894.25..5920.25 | 0.3 angstrom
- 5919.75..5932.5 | -0.2 angstrom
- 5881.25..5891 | 0.5 angstrom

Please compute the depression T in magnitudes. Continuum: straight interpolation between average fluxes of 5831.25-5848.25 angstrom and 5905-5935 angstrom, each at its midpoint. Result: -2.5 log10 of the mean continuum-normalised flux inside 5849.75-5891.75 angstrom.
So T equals -0.031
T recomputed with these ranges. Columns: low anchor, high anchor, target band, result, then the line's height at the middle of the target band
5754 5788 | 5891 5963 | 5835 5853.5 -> 0.002 mag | 2.17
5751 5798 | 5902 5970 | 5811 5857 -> -0.008 mag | 2.19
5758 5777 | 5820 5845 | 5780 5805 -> -0.004 mag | 2.2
